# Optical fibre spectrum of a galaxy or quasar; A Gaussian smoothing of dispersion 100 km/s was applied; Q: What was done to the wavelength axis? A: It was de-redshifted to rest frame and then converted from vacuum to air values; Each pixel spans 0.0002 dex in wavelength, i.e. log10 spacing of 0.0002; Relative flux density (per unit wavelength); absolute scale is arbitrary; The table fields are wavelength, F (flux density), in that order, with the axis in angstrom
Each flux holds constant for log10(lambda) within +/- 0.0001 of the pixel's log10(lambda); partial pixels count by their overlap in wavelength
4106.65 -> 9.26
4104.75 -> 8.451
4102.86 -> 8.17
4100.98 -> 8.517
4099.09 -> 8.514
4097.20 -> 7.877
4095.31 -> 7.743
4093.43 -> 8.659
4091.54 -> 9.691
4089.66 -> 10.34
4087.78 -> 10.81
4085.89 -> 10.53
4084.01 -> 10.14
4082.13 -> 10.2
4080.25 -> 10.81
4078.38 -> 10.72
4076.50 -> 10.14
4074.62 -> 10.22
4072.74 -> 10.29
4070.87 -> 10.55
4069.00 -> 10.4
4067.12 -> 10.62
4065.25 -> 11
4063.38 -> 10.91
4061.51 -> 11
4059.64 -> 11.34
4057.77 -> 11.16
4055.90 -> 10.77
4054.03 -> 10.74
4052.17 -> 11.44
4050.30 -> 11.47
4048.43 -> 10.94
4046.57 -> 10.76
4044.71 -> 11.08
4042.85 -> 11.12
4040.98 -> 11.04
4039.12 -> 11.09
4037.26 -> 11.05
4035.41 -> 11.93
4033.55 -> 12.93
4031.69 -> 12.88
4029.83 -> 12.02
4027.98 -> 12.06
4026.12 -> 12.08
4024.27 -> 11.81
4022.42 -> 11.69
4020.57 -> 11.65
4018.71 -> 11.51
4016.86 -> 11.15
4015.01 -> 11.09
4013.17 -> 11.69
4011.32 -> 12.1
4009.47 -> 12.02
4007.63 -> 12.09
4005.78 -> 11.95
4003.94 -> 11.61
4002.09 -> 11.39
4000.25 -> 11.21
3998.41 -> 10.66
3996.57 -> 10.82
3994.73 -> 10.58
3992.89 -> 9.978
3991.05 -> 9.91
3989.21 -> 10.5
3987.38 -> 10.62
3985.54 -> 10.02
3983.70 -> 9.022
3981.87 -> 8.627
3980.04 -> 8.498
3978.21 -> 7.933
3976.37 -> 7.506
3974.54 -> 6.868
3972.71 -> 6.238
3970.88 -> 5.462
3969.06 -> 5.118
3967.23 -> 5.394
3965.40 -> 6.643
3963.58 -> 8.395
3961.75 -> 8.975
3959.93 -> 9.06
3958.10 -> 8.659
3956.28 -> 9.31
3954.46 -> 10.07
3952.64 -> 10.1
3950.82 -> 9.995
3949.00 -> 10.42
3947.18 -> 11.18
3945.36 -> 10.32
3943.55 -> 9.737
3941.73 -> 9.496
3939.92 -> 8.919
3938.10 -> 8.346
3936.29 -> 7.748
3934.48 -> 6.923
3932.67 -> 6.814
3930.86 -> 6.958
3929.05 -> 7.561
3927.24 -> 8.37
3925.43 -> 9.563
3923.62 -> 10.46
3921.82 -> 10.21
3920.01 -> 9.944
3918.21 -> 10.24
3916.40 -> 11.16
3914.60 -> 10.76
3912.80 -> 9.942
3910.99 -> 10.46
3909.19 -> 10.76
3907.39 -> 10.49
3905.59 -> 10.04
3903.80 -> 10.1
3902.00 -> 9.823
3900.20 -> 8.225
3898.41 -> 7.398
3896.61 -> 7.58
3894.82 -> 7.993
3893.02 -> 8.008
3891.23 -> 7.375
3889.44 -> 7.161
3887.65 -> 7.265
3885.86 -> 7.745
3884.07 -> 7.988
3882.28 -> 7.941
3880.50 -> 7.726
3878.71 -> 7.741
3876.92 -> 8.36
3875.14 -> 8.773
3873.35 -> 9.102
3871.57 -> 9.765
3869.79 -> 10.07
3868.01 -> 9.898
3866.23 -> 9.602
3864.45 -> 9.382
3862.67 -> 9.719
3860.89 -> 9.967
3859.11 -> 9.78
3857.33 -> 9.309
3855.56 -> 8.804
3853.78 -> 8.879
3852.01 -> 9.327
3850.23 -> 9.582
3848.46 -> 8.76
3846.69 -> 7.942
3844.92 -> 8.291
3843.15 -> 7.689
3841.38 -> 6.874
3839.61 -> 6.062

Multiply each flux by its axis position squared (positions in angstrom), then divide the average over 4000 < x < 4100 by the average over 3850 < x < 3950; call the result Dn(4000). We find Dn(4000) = 1.3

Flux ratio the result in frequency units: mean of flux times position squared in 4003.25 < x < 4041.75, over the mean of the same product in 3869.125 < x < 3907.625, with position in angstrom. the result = 1.49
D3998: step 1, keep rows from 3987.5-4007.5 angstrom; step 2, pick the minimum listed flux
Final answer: 9.91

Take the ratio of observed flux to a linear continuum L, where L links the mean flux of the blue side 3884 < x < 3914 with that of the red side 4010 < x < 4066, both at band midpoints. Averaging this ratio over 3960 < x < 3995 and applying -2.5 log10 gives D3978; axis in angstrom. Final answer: 0.248 mag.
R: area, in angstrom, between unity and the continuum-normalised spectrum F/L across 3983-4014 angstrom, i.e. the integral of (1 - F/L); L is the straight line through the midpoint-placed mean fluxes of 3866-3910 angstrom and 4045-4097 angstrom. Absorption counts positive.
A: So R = -3.84 angstrom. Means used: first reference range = 8.66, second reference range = 10.5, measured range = 11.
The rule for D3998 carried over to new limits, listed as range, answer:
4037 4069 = 10.4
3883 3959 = 6.814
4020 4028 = 11.65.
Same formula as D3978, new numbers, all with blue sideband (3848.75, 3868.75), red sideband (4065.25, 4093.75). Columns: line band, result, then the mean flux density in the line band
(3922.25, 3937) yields 0.20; 8.12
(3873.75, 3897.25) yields 0.21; 7.85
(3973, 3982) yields 0.27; 7.71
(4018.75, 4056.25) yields -0.14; 11.5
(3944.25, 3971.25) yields 0.14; 8.68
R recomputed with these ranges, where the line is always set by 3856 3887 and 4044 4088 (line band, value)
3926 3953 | 2.1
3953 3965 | 0.9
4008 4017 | -1.2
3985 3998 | -0.4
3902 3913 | -1.2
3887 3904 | 2.2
